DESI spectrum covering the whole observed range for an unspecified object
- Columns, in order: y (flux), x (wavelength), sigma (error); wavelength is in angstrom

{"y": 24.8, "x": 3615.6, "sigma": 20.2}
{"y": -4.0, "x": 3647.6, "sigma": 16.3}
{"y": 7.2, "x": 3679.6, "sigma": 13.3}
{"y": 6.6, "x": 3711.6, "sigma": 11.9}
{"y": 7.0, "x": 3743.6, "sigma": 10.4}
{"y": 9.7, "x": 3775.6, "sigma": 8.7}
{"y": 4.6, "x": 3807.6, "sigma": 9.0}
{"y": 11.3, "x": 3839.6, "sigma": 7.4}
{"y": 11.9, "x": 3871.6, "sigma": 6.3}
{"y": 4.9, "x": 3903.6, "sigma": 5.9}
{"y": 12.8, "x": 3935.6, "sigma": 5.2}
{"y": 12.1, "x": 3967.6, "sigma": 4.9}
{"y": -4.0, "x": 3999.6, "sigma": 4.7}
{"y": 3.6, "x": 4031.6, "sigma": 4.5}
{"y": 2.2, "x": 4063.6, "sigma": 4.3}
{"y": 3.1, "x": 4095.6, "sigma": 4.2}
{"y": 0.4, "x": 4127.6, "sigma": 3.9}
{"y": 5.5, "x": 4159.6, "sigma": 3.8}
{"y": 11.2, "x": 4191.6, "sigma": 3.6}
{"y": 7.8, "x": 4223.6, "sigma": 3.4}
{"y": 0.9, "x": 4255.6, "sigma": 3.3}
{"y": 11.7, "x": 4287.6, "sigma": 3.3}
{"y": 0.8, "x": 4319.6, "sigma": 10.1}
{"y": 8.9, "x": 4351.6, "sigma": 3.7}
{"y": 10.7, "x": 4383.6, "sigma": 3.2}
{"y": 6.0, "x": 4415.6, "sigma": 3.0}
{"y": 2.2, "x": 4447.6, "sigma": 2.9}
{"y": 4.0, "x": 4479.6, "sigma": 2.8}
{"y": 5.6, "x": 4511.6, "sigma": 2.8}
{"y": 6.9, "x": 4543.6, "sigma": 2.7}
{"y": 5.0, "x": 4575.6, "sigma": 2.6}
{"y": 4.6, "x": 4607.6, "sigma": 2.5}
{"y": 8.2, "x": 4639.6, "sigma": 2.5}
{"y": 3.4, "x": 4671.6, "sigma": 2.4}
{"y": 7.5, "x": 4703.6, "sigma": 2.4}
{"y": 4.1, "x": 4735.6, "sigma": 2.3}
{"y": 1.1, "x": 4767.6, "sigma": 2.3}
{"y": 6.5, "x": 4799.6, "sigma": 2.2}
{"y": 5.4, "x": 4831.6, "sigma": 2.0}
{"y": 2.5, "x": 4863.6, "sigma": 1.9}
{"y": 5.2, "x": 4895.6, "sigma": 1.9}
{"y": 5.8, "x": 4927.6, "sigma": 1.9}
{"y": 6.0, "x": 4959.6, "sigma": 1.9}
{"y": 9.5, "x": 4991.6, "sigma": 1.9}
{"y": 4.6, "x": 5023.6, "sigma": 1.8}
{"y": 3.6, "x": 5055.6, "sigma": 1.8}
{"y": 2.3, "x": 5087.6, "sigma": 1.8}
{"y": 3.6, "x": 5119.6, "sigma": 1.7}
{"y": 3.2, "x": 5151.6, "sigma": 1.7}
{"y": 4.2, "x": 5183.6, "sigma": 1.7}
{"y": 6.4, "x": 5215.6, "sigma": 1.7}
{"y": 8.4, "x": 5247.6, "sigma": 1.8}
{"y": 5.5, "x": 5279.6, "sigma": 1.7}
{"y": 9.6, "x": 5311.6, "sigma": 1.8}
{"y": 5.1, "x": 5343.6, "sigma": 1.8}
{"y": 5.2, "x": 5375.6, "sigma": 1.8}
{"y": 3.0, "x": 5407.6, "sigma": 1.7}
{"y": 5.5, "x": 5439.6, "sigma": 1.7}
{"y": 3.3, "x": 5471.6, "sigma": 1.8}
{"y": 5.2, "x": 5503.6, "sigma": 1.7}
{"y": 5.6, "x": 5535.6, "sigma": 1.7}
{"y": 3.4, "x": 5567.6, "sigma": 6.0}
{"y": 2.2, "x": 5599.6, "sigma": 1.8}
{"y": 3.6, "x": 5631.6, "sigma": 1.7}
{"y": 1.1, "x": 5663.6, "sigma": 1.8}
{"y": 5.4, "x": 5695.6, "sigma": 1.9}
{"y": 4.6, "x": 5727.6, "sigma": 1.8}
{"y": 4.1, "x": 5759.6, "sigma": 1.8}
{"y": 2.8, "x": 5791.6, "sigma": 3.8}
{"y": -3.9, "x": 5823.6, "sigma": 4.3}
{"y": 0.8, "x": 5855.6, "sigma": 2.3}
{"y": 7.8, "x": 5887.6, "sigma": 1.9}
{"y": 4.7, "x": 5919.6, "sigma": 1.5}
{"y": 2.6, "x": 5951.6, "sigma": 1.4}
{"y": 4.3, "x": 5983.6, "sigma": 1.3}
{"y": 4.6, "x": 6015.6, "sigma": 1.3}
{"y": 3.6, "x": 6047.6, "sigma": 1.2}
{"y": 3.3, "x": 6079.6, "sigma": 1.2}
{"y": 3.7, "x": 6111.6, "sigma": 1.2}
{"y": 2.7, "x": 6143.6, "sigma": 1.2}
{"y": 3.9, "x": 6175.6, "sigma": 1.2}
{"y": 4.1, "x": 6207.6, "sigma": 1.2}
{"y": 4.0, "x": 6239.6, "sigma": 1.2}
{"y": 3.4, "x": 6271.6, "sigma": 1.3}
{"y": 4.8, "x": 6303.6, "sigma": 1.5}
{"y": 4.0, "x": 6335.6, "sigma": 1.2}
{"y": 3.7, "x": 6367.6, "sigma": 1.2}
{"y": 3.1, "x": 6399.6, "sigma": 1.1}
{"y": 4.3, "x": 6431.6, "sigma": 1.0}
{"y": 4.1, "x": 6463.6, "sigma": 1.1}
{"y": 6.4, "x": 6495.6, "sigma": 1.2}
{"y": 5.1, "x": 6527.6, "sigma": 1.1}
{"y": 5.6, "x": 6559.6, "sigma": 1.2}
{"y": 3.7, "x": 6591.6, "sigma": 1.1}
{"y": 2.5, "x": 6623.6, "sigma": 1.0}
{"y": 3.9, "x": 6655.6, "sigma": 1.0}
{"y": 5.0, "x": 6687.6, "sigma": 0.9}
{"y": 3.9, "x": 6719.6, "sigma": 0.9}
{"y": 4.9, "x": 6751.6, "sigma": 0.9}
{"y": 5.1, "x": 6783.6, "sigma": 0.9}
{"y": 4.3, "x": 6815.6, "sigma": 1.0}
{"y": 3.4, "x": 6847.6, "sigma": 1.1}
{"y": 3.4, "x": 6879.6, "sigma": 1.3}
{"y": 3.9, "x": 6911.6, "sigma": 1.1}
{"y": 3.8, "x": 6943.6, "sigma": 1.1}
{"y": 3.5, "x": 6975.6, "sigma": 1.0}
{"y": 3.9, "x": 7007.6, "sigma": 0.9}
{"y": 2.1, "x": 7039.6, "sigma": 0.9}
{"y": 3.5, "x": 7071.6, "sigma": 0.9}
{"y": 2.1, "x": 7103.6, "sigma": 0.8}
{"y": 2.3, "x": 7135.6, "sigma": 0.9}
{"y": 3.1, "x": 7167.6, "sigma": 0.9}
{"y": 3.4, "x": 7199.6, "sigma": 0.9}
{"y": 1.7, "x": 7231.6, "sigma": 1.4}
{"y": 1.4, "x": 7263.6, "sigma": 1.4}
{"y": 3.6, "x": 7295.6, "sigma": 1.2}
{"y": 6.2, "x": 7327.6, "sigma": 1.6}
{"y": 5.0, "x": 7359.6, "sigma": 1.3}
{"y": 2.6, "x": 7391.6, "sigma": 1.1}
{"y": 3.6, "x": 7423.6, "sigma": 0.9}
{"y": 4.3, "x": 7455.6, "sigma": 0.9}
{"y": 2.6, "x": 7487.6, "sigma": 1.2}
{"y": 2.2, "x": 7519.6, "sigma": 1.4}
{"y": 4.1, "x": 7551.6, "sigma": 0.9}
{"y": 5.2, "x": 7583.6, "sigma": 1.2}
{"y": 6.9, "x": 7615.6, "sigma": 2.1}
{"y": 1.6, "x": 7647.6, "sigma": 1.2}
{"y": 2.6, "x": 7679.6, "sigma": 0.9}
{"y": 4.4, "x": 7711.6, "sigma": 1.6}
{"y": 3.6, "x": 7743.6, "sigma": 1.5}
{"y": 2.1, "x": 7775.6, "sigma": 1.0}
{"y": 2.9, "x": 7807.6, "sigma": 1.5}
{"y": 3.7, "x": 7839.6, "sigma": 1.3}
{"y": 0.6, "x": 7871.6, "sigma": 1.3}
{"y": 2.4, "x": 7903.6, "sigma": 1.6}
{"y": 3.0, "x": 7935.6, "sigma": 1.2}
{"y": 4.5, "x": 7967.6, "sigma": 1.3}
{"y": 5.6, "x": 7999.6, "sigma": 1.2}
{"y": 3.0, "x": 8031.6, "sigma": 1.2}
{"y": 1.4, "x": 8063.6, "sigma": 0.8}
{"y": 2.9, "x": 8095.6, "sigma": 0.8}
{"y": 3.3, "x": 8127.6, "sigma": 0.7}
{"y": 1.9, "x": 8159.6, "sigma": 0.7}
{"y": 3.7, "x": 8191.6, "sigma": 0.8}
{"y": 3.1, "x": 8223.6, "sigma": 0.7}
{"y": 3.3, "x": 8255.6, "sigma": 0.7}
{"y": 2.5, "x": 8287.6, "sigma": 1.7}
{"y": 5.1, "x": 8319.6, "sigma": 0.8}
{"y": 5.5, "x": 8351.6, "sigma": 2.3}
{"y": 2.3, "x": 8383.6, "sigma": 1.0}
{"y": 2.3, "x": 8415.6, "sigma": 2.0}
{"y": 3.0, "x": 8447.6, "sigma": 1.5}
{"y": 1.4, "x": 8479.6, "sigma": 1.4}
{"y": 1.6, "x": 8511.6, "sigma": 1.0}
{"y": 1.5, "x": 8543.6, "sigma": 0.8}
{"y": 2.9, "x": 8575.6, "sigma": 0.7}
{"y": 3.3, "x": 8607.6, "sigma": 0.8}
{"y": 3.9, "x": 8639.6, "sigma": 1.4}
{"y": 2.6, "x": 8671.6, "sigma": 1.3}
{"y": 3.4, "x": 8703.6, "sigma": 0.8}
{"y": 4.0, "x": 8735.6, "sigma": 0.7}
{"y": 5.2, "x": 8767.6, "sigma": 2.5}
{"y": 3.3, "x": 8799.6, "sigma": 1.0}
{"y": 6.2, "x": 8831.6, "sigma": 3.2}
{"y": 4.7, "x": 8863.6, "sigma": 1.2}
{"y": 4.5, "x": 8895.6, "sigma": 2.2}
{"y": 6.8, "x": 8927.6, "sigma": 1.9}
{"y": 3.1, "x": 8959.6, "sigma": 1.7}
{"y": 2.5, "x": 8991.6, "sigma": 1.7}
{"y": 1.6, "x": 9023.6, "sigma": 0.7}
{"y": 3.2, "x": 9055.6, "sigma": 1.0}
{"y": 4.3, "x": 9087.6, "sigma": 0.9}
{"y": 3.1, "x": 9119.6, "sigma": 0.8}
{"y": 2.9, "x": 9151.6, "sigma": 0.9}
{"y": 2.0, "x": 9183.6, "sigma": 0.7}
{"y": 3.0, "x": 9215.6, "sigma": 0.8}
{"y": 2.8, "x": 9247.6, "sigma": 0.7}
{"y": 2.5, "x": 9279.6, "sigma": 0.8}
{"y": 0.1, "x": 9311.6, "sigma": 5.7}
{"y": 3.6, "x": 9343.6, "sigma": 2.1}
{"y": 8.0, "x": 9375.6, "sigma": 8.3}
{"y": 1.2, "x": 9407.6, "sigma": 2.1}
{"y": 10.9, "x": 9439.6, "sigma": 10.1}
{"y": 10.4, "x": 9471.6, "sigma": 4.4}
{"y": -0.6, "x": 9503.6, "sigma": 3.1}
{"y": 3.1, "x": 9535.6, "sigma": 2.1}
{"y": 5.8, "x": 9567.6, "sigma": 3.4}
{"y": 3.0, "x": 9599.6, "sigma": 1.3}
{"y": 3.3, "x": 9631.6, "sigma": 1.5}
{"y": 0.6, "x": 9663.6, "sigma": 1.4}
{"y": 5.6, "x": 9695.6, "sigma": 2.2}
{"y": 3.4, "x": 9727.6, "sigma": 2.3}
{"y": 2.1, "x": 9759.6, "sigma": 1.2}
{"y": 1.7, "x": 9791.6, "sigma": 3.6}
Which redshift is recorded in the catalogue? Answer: 0.07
